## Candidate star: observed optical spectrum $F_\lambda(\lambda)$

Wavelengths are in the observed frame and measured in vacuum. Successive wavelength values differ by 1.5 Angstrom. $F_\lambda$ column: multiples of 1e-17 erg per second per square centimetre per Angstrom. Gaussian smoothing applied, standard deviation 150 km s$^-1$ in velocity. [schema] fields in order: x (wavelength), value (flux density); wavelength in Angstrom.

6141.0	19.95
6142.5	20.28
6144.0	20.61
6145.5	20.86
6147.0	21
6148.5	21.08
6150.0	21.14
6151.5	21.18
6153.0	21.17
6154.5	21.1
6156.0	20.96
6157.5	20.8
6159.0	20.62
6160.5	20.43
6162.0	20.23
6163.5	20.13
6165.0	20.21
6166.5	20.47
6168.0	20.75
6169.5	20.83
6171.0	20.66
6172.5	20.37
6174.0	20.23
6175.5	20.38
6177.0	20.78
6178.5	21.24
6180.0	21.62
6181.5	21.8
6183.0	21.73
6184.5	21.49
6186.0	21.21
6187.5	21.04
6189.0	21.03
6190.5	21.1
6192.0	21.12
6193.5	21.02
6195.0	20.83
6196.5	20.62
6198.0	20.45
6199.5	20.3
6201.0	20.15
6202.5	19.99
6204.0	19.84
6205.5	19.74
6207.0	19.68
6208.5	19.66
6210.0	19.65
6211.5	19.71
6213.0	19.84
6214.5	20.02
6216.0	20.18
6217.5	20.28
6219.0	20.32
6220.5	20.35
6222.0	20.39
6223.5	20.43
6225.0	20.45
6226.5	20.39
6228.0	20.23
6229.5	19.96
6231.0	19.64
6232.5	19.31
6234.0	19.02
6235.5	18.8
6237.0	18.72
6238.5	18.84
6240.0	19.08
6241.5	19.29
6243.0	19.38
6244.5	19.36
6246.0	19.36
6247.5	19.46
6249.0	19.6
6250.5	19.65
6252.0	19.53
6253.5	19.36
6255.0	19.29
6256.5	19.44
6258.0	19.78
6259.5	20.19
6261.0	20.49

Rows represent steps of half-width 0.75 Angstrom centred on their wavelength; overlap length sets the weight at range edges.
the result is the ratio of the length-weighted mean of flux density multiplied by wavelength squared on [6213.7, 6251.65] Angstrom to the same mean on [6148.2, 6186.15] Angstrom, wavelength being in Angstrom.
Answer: 1.0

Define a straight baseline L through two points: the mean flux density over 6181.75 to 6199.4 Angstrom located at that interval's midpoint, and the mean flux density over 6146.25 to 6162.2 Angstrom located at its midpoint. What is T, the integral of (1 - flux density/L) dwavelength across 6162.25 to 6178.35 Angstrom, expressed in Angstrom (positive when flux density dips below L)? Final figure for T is 0.4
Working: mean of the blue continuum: 20.9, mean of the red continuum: 21.1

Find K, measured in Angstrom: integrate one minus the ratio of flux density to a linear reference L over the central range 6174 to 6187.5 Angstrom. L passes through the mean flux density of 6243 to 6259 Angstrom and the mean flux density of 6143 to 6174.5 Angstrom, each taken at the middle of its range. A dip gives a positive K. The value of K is -0.5 Angstrom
